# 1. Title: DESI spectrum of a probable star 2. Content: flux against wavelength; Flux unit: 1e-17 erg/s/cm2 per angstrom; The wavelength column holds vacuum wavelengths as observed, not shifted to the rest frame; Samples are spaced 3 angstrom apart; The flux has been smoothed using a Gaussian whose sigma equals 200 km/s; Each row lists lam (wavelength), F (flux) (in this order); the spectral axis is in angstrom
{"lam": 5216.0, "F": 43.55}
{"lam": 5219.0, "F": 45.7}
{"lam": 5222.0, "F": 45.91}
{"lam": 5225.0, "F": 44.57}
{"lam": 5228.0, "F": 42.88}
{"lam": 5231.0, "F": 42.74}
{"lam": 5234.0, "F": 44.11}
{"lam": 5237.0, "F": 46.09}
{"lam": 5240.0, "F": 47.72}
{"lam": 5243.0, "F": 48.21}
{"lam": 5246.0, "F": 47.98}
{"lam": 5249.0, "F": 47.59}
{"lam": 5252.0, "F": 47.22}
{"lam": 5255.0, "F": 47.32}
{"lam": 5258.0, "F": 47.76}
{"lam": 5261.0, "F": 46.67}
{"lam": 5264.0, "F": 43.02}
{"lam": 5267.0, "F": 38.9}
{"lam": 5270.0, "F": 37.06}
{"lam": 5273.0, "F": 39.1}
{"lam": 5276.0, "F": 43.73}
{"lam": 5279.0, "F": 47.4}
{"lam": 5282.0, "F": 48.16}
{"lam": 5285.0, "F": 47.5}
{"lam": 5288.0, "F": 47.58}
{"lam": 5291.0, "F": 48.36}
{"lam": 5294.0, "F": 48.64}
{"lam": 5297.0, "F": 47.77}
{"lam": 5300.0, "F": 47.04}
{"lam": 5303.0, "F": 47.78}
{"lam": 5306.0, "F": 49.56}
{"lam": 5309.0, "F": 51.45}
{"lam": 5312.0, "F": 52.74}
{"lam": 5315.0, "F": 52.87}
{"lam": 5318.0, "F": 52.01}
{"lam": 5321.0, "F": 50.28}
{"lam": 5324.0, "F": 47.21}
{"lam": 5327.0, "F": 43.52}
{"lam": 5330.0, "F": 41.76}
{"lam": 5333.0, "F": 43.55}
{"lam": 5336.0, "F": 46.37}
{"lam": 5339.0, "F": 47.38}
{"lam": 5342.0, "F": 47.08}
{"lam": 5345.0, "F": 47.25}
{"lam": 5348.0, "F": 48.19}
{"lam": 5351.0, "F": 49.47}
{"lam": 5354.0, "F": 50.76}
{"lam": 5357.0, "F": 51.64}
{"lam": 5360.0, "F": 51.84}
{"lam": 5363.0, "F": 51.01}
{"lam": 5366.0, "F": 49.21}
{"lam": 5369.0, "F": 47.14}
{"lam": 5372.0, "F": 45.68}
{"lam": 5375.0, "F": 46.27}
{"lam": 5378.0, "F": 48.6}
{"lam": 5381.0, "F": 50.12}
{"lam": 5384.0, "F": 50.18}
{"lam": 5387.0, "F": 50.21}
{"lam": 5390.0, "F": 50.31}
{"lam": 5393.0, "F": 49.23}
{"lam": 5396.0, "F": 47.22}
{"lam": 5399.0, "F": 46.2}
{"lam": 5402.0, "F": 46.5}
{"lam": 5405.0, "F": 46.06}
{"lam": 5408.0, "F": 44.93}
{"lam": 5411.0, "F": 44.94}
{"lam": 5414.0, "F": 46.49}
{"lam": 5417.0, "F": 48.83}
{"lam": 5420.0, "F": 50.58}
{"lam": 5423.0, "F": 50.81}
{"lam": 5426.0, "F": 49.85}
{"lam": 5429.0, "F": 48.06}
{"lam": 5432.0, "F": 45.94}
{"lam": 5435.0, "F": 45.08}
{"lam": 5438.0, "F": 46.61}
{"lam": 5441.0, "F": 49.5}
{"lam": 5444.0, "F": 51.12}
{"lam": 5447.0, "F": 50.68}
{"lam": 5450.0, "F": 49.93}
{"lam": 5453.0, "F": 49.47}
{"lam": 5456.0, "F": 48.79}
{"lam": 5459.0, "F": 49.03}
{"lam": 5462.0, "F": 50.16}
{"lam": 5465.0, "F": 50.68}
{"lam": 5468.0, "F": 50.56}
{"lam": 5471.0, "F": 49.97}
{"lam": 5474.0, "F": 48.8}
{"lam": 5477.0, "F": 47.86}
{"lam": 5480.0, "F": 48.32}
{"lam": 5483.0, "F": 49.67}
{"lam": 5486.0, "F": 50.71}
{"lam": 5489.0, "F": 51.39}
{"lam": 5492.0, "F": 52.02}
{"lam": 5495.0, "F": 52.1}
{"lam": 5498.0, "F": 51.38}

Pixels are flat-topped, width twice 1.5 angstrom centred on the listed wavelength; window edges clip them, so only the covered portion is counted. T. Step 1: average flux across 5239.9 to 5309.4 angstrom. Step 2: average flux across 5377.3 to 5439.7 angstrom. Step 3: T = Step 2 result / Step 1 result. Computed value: 1.0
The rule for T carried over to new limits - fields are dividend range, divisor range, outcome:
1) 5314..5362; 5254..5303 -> 1.06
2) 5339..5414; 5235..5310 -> 1.04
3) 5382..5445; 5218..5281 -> 1.07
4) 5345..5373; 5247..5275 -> 1.12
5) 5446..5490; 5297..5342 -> 1.03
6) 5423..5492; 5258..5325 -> 1.05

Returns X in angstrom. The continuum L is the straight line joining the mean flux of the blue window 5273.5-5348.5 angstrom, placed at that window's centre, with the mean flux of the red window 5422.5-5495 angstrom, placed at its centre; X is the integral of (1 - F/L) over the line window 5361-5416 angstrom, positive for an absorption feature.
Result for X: 0.84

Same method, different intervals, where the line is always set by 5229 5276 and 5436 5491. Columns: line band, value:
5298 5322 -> -2.3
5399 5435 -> 0.8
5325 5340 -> 0.7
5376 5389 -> -0.5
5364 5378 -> 0.0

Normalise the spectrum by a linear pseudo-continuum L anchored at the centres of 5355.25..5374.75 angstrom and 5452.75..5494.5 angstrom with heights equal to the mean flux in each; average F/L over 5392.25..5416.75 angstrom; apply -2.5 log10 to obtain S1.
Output 0.07 mag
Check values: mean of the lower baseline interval 49.2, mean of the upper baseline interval 49.9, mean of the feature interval 46.5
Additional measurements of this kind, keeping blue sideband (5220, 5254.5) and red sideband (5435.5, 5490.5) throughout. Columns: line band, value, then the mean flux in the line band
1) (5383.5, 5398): -0.019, 49.3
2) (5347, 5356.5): -0.044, 49.8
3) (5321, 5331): 0.051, 45.2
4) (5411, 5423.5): 0.006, 48.5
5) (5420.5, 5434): 0.007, 48.7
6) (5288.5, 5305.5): -0.025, 48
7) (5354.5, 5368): -0.063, 50.8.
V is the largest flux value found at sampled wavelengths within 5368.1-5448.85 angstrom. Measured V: 51.12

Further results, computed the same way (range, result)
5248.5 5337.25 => 52.87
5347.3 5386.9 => 51.84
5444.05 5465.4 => 50.68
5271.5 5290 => 48.16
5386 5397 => 50.31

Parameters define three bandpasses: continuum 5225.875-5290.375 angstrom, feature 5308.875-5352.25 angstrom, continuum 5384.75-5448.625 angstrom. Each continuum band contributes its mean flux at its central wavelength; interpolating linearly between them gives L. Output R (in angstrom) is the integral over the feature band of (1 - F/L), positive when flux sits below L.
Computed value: -1.3 angstrom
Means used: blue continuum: 45.2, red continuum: 48.1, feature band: 48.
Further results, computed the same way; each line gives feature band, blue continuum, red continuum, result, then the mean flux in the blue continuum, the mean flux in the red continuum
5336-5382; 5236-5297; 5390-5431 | -1.6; 45.8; 47.7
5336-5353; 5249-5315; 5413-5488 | -0.1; 46.6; 49.1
